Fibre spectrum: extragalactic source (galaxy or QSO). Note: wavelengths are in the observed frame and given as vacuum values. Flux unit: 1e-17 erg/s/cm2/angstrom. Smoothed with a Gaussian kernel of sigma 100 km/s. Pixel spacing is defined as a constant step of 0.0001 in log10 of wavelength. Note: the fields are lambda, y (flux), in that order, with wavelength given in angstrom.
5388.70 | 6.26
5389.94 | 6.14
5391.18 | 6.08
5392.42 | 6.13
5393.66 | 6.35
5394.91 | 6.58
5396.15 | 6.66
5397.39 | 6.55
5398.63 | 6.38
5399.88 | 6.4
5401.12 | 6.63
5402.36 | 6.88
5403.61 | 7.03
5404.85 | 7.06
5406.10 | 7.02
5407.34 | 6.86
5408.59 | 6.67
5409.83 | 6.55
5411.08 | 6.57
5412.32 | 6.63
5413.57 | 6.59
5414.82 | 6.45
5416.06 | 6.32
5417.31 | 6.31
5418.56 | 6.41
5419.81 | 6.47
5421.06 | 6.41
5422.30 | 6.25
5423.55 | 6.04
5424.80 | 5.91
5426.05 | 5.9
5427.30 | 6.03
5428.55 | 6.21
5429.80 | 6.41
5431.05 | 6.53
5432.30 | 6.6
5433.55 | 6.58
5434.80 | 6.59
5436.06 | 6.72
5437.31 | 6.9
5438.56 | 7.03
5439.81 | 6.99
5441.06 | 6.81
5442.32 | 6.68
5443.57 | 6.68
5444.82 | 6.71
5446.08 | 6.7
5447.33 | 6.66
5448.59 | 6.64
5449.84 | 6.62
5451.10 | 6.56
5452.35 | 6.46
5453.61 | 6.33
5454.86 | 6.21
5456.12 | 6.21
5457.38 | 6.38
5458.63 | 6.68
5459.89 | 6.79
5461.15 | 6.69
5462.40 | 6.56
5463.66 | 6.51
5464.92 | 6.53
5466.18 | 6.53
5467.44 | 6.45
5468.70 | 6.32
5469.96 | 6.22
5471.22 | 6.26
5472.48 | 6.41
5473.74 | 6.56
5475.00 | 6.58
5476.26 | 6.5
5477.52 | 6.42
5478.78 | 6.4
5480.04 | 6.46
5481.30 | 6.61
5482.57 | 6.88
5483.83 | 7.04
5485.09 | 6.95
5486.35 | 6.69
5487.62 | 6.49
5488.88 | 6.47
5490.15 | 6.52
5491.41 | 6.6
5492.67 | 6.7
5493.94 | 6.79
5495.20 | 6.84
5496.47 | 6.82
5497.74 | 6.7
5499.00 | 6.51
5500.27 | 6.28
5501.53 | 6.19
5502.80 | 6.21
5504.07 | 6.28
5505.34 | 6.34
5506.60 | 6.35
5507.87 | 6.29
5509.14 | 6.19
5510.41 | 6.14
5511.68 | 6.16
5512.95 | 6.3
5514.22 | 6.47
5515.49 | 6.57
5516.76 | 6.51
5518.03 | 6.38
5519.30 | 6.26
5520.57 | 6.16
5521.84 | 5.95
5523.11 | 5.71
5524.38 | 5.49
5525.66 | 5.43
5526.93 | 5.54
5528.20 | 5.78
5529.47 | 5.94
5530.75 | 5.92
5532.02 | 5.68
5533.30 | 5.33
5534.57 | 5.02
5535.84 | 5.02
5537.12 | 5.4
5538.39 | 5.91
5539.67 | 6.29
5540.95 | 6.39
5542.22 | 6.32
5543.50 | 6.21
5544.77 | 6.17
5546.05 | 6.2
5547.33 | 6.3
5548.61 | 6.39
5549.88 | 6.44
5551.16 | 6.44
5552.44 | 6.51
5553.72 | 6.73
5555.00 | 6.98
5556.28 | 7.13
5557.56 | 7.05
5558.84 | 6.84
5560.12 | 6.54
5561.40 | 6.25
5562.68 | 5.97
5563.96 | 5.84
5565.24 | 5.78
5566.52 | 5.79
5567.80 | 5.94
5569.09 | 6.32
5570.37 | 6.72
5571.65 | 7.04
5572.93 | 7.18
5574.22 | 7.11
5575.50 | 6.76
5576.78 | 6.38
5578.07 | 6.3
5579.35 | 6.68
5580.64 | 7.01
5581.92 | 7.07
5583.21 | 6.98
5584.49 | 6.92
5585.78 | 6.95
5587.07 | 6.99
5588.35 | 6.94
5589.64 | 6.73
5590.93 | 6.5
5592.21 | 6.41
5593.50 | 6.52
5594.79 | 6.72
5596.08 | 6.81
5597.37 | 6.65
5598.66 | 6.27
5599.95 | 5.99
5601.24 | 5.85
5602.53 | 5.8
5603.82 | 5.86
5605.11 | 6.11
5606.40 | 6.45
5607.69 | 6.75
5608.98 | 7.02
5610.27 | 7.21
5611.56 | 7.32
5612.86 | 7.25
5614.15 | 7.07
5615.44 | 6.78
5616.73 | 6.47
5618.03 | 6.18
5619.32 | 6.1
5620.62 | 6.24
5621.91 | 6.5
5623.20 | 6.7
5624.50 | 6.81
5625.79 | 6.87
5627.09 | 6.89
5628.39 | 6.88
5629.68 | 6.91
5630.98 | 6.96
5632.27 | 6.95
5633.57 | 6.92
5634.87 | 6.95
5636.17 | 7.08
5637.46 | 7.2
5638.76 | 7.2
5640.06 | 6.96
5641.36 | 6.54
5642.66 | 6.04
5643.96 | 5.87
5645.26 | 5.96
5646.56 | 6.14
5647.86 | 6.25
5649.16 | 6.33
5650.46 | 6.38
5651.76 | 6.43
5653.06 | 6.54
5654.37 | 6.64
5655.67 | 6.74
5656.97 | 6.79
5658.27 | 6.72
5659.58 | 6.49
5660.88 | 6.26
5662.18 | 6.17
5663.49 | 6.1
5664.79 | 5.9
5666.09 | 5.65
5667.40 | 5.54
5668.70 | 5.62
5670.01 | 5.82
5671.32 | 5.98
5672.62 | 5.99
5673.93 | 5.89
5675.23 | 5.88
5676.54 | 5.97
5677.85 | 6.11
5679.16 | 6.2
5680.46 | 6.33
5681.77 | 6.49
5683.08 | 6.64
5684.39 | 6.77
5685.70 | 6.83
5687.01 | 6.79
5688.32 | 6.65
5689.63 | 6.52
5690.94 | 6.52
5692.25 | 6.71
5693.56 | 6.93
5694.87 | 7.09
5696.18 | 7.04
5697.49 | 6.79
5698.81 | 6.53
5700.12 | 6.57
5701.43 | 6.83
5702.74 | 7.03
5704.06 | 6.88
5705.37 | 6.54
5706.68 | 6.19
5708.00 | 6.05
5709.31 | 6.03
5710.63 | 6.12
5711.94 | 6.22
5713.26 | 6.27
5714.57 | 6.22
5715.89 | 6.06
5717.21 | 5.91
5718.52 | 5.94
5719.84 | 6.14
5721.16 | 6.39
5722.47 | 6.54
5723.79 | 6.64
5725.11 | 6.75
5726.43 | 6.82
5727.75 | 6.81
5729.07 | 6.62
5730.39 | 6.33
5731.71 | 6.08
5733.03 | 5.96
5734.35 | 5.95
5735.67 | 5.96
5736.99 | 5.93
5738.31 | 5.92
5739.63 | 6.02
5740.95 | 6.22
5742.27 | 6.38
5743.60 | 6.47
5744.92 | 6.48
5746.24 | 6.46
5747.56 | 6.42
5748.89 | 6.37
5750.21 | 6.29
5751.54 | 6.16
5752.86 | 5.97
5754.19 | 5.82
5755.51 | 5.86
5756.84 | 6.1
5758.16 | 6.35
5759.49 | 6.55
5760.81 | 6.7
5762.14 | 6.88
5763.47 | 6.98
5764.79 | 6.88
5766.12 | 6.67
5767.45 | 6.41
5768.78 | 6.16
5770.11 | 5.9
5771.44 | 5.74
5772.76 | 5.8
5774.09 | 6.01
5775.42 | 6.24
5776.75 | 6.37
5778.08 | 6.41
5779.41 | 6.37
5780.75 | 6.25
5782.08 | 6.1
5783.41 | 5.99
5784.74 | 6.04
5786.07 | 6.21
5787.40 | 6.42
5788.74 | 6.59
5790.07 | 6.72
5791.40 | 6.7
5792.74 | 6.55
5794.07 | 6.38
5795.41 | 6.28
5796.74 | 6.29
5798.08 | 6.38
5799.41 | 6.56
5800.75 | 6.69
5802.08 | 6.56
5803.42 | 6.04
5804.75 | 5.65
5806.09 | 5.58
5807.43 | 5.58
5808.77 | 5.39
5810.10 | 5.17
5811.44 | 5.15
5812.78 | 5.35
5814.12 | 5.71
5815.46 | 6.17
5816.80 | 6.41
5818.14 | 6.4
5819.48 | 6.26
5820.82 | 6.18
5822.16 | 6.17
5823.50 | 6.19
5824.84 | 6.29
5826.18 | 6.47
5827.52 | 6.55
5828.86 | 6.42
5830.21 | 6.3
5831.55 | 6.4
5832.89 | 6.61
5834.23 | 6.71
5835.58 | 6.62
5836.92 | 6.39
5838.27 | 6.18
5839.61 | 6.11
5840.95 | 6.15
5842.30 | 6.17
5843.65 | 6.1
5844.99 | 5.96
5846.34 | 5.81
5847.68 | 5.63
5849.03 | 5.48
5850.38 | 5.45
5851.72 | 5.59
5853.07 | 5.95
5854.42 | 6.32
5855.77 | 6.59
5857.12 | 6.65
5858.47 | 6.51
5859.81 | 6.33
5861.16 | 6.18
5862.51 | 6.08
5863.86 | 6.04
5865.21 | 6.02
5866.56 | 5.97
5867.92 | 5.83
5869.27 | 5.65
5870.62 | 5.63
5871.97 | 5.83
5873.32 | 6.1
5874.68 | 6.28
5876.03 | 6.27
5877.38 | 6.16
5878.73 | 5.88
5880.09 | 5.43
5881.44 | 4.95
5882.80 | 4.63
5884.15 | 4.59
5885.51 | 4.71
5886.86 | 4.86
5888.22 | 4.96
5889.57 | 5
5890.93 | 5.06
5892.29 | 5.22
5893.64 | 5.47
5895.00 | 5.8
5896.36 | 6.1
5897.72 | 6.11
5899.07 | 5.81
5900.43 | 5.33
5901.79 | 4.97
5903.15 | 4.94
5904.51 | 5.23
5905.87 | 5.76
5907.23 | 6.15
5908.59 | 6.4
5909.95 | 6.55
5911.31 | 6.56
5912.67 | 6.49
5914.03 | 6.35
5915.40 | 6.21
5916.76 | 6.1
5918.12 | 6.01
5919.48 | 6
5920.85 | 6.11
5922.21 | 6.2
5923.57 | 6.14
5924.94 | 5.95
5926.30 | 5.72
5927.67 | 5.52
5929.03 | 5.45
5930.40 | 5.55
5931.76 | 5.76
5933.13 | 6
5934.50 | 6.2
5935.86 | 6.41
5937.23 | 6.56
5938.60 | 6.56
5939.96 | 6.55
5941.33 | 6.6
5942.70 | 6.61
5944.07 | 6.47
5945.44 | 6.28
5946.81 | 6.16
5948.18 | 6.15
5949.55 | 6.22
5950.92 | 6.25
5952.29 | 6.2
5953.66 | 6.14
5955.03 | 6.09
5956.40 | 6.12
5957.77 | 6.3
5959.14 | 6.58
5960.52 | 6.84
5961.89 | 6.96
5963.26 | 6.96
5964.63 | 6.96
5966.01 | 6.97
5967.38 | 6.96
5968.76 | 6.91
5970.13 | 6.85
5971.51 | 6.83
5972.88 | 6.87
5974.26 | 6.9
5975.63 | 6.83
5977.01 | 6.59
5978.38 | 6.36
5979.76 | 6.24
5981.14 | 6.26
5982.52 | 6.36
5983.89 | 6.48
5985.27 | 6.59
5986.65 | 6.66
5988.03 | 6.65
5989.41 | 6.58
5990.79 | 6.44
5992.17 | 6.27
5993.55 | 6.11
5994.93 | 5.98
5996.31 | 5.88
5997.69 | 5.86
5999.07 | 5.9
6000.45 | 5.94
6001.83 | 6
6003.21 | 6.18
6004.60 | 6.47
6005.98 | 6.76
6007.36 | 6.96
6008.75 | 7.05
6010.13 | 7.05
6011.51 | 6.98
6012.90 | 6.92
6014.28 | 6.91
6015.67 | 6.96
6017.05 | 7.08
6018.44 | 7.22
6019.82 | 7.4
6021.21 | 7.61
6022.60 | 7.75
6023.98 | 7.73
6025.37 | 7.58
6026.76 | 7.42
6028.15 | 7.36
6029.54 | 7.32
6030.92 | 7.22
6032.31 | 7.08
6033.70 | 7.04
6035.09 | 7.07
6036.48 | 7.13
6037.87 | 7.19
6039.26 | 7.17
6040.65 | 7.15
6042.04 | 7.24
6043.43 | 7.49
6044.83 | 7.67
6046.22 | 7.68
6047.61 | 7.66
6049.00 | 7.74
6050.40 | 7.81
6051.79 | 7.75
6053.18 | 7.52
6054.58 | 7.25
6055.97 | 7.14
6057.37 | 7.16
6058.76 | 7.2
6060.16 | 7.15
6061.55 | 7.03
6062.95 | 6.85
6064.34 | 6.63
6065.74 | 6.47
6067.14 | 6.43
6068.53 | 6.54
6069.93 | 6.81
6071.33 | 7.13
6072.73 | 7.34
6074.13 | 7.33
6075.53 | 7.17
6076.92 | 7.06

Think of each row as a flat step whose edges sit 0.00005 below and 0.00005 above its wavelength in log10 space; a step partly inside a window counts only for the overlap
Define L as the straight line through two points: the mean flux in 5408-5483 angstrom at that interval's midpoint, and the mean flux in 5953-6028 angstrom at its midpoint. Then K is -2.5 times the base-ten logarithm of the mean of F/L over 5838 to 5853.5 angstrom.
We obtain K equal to 0.13 mag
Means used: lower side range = 6.5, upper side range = 6.7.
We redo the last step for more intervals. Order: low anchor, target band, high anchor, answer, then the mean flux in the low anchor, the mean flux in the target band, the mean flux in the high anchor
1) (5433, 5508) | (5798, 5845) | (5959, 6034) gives 0.10 mag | 6.57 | 6.14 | 6.78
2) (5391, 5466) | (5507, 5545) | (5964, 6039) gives 0.11 mag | 6.54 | 5.96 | 6.79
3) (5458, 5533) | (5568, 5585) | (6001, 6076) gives -0.05 mag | 6.37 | 6.78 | 7.14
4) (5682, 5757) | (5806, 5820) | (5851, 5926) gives 0.06 mag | 6.4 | 5.74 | 5.82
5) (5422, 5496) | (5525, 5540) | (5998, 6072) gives 0.18 mag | 6.54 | 5.59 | 7.09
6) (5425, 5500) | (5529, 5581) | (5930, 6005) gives 0.04 mag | 6.56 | 6.3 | 6.41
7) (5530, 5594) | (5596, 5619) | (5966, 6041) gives -0.01 mag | 6.41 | 6.53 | 6.8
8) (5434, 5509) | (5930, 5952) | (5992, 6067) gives 0.11 mag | 6.56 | 6.28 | 7.02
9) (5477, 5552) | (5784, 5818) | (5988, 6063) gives 0.10 mag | 6.24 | 6.11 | 7.02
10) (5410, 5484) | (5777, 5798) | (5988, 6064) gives 0.07 mag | 6.5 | 6.35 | 7.02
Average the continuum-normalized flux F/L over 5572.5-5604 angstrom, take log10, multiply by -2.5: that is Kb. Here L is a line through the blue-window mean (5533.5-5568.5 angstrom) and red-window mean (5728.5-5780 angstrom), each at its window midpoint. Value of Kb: -0.07 mag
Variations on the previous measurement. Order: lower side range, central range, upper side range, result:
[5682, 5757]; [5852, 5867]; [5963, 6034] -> 0.06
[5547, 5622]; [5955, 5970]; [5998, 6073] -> 0.04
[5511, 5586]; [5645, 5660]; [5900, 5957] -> -0.04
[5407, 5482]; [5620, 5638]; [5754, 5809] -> -0.08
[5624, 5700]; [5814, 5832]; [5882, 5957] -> -0.03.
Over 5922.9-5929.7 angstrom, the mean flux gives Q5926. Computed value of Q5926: 5.75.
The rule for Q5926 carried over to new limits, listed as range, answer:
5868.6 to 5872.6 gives 5.71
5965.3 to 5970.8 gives 6.92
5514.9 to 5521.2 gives 6.38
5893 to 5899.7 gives 5.86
